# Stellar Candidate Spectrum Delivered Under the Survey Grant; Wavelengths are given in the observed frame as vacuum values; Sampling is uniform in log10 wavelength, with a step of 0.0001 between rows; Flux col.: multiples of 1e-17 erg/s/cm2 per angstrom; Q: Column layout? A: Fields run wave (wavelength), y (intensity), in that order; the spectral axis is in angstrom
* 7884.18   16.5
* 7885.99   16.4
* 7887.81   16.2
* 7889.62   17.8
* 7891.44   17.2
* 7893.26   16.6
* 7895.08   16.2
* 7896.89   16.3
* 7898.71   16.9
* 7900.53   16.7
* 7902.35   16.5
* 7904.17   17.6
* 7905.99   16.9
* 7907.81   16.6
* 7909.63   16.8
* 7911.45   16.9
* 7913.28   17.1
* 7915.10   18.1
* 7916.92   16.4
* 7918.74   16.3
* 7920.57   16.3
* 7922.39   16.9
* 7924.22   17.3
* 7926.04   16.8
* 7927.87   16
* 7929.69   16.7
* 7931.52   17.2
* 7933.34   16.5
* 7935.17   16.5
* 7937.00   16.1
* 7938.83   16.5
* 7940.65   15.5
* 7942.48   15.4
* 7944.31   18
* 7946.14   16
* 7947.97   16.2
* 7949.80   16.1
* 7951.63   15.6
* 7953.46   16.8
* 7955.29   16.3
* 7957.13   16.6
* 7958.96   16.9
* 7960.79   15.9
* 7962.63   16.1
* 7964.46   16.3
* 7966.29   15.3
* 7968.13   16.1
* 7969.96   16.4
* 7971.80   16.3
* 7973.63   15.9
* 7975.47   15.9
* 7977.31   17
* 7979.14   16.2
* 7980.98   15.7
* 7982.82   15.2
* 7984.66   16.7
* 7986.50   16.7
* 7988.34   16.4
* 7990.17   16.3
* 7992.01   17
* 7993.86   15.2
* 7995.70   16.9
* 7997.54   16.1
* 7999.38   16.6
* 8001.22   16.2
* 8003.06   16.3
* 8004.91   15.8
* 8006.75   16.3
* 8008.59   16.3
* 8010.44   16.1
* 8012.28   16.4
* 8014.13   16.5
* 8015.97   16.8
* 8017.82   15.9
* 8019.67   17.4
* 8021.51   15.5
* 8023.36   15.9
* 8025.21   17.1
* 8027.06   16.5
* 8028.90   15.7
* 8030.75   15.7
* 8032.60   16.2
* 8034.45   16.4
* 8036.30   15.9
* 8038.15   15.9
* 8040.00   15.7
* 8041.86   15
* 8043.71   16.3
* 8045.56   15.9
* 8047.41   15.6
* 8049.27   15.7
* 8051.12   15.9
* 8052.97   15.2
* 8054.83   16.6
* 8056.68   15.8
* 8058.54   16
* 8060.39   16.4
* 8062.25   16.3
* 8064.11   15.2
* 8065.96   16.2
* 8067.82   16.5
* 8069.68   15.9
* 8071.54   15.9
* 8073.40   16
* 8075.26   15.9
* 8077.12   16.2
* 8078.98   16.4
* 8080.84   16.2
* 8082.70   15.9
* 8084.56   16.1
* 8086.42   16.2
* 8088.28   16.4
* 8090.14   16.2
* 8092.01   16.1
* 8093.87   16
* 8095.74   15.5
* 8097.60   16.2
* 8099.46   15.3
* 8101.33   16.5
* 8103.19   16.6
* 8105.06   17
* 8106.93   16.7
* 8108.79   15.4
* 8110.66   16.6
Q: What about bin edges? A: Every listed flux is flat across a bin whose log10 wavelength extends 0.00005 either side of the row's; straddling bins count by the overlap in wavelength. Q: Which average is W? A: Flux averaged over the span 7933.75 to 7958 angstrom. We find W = 16.3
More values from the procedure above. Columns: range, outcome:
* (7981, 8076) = 16.1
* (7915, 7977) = 16.4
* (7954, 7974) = 16.2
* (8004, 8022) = 16.3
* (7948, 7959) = 16.3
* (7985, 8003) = 16.4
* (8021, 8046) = 16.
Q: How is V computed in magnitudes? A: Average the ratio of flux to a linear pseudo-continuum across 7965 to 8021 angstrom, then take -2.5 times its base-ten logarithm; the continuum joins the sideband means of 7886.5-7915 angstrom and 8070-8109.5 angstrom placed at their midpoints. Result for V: 0.02 mag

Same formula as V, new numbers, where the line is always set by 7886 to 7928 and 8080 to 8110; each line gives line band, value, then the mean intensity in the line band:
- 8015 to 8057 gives 0.022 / 16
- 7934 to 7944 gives 0.037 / 16.1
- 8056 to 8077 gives 0.016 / 16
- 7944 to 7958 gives 0.018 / 16.4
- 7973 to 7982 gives 0.029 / 16.1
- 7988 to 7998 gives 0.012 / 16.3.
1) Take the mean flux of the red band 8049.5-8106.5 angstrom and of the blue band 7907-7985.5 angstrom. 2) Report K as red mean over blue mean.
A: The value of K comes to 1.0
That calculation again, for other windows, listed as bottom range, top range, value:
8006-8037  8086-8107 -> 1.00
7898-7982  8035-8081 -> 0.97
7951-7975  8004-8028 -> 1.01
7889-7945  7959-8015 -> 0.97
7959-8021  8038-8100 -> 0.98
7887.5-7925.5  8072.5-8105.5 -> 0.96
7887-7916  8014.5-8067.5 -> 0.95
